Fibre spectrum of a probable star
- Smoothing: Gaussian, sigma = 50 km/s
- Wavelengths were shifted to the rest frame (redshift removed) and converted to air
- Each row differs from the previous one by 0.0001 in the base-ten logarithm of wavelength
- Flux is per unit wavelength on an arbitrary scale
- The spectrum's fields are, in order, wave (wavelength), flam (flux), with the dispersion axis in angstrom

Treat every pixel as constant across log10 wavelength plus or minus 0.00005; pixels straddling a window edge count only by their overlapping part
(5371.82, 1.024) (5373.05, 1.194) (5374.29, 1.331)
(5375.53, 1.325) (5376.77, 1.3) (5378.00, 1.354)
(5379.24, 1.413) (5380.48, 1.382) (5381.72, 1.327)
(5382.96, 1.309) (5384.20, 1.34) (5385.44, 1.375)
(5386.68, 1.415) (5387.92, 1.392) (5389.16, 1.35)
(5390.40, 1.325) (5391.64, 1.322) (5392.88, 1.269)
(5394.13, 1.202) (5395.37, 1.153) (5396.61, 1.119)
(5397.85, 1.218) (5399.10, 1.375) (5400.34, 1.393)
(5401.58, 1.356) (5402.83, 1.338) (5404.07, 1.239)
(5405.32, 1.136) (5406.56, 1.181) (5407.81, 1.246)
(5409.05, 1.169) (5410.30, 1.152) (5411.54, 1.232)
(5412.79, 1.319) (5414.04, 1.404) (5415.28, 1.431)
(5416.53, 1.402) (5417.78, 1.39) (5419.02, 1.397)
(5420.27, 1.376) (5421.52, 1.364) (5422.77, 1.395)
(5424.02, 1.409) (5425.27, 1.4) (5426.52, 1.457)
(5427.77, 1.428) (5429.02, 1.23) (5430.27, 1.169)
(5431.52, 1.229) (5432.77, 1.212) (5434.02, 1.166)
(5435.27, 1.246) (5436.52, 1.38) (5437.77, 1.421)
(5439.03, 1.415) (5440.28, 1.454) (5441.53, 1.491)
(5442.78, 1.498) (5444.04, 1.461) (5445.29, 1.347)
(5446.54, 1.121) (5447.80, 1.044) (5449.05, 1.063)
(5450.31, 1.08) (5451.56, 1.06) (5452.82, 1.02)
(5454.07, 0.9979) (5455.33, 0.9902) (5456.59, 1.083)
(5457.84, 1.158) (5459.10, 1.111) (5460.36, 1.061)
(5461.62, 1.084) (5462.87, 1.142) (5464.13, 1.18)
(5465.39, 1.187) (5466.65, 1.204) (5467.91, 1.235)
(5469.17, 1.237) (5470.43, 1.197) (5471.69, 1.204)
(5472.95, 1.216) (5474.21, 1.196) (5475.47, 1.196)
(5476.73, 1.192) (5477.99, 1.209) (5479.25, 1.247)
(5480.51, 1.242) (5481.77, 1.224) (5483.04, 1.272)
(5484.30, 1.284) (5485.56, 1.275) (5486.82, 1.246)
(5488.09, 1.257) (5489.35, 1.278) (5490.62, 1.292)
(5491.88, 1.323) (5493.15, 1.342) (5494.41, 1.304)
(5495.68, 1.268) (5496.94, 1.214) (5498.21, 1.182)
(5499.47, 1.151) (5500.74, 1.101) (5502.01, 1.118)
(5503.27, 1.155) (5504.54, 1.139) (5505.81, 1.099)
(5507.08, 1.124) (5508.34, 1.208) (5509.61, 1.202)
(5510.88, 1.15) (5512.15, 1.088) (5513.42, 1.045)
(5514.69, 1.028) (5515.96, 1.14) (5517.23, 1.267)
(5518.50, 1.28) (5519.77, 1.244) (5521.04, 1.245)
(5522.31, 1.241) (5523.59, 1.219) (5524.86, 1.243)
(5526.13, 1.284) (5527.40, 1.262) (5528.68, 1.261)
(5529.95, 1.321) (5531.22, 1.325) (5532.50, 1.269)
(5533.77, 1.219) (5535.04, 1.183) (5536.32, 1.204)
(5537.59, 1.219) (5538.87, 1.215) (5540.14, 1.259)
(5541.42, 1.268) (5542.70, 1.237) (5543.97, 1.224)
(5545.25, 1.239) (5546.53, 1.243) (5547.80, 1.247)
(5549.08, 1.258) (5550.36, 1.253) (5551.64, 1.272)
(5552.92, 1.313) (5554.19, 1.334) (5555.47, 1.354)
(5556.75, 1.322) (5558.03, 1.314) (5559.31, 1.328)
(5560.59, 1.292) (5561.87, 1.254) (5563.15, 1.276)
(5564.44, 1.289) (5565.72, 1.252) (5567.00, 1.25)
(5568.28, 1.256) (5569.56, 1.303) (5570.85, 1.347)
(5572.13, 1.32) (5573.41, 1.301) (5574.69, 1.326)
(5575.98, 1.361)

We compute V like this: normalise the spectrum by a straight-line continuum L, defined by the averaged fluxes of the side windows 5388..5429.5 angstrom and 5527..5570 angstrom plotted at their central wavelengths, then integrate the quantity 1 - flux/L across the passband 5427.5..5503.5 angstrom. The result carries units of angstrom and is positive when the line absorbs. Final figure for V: 4.35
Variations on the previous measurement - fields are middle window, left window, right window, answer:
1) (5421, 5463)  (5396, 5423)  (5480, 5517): 0.8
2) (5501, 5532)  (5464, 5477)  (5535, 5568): 1.1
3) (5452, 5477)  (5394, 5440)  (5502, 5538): 2.2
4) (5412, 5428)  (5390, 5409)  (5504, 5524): -2.0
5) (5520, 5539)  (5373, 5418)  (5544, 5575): 0.6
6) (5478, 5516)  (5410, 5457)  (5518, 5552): 1.8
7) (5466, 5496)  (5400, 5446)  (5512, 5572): 1.1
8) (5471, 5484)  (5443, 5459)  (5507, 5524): -0.8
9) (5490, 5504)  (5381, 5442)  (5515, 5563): 0.6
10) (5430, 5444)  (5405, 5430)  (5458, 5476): -0.9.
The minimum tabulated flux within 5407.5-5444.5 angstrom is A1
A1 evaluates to 1.152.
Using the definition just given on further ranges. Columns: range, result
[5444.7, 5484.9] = 0.9902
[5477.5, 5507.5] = 1.099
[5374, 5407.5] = 1.119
